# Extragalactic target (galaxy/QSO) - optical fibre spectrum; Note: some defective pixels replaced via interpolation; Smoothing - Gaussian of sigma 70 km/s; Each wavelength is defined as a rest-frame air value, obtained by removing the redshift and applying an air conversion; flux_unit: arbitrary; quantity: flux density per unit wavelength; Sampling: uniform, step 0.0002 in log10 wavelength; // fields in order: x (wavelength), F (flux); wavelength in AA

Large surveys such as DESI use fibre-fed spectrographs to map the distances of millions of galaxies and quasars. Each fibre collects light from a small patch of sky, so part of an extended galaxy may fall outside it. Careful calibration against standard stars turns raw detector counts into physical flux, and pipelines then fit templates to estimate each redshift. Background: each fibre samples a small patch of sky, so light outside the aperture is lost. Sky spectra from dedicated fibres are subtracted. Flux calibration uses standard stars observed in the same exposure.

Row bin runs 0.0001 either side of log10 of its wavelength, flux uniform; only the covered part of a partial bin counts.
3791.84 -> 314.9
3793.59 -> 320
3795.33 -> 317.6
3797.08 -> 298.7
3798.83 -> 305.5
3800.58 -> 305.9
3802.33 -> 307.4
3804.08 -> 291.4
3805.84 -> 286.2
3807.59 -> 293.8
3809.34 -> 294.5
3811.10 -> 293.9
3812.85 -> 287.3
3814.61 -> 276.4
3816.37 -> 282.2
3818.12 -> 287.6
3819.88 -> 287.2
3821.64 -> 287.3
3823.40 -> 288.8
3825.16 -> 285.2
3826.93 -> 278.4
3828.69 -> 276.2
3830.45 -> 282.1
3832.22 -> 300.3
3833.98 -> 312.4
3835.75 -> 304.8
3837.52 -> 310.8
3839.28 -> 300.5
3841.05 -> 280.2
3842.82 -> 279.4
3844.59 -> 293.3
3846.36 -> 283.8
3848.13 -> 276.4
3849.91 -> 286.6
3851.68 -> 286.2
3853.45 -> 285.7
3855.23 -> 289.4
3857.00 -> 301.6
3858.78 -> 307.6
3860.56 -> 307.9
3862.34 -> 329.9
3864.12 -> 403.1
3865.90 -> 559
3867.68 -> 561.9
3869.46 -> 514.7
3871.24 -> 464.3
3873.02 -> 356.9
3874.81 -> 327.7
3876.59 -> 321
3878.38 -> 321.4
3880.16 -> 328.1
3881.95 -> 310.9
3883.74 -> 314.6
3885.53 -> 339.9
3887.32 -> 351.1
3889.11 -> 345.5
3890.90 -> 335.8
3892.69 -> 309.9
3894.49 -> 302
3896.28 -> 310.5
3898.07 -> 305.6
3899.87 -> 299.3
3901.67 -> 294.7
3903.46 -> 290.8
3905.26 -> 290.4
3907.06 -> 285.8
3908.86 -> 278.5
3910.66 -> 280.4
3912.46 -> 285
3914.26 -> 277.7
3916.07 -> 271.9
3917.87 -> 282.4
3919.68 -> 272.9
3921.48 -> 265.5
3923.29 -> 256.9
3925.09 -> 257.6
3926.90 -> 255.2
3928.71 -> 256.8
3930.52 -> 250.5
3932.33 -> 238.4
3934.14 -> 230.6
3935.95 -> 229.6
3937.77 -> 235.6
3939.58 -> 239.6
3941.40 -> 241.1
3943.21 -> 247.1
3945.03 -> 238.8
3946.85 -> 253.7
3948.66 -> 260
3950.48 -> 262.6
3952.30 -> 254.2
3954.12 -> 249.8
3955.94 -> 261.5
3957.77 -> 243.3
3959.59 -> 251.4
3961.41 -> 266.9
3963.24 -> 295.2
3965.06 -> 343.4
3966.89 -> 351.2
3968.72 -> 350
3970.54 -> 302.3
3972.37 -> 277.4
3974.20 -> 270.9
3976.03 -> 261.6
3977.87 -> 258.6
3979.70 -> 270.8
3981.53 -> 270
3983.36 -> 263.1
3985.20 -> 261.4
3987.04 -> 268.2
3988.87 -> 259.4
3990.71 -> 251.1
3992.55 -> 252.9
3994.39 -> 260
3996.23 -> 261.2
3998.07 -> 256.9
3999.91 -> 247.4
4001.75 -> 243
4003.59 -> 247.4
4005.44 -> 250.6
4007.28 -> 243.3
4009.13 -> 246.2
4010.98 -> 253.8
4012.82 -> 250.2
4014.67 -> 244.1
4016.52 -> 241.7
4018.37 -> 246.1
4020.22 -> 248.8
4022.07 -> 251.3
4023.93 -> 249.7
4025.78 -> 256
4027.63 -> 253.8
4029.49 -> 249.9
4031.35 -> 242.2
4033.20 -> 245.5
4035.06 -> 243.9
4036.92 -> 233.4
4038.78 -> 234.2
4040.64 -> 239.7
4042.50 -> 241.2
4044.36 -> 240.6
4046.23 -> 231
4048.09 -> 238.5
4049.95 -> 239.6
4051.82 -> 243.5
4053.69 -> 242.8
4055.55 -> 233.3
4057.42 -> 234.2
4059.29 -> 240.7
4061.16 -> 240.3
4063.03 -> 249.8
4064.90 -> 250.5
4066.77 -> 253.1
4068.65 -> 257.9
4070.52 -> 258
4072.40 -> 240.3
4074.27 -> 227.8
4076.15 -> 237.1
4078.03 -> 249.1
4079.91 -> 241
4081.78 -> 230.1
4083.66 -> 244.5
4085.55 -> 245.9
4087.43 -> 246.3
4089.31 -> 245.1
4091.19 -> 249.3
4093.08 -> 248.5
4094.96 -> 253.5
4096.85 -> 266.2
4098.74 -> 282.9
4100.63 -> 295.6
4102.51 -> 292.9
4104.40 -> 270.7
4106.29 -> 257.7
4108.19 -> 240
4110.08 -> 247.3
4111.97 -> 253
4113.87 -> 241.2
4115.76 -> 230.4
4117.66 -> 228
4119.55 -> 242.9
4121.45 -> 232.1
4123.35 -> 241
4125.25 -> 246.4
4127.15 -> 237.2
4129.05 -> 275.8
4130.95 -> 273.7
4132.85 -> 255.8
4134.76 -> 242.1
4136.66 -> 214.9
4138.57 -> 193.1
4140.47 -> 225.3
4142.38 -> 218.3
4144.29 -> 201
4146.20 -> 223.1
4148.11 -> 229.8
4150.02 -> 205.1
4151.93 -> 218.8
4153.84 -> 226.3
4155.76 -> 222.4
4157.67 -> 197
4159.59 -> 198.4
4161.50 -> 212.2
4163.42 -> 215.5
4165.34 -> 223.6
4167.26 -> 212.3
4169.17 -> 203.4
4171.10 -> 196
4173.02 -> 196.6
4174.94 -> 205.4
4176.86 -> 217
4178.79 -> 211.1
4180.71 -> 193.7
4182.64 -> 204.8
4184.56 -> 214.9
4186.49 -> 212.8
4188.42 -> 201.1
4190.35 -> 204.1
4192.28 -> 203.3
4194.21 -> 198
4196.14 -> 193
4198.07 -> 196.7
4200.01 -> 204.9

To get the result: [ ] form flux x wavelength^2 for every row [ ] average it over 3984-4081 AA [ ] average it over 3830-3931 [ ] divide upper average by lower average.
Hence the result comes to 0.85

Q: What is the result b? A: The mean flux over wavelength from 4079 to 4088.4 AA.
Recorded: 242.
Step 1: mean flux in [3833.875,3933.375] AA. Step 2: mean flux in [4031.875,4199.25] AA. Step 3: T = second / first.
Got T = 0.74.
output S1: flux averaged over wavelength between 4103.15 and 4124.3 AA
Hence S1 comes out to 245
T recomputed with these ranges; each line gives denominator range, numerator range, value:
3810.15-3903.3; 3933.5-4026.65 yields 0.81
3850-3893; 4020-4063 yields 0.68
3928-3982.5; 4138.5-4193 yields 0.79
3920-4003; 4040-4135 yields 0.94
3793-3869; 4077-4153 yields 0.78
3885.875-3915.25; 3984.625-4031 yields 0.83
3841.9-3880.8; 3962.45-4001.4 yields 0.79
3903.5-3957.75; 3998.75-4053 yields 0.94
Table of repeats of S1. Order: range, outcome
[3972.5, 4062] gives 249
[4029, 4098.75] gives 244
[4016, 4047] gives 244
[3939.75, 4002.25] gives 268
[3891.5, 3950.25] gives 269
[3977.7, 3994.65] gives 262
